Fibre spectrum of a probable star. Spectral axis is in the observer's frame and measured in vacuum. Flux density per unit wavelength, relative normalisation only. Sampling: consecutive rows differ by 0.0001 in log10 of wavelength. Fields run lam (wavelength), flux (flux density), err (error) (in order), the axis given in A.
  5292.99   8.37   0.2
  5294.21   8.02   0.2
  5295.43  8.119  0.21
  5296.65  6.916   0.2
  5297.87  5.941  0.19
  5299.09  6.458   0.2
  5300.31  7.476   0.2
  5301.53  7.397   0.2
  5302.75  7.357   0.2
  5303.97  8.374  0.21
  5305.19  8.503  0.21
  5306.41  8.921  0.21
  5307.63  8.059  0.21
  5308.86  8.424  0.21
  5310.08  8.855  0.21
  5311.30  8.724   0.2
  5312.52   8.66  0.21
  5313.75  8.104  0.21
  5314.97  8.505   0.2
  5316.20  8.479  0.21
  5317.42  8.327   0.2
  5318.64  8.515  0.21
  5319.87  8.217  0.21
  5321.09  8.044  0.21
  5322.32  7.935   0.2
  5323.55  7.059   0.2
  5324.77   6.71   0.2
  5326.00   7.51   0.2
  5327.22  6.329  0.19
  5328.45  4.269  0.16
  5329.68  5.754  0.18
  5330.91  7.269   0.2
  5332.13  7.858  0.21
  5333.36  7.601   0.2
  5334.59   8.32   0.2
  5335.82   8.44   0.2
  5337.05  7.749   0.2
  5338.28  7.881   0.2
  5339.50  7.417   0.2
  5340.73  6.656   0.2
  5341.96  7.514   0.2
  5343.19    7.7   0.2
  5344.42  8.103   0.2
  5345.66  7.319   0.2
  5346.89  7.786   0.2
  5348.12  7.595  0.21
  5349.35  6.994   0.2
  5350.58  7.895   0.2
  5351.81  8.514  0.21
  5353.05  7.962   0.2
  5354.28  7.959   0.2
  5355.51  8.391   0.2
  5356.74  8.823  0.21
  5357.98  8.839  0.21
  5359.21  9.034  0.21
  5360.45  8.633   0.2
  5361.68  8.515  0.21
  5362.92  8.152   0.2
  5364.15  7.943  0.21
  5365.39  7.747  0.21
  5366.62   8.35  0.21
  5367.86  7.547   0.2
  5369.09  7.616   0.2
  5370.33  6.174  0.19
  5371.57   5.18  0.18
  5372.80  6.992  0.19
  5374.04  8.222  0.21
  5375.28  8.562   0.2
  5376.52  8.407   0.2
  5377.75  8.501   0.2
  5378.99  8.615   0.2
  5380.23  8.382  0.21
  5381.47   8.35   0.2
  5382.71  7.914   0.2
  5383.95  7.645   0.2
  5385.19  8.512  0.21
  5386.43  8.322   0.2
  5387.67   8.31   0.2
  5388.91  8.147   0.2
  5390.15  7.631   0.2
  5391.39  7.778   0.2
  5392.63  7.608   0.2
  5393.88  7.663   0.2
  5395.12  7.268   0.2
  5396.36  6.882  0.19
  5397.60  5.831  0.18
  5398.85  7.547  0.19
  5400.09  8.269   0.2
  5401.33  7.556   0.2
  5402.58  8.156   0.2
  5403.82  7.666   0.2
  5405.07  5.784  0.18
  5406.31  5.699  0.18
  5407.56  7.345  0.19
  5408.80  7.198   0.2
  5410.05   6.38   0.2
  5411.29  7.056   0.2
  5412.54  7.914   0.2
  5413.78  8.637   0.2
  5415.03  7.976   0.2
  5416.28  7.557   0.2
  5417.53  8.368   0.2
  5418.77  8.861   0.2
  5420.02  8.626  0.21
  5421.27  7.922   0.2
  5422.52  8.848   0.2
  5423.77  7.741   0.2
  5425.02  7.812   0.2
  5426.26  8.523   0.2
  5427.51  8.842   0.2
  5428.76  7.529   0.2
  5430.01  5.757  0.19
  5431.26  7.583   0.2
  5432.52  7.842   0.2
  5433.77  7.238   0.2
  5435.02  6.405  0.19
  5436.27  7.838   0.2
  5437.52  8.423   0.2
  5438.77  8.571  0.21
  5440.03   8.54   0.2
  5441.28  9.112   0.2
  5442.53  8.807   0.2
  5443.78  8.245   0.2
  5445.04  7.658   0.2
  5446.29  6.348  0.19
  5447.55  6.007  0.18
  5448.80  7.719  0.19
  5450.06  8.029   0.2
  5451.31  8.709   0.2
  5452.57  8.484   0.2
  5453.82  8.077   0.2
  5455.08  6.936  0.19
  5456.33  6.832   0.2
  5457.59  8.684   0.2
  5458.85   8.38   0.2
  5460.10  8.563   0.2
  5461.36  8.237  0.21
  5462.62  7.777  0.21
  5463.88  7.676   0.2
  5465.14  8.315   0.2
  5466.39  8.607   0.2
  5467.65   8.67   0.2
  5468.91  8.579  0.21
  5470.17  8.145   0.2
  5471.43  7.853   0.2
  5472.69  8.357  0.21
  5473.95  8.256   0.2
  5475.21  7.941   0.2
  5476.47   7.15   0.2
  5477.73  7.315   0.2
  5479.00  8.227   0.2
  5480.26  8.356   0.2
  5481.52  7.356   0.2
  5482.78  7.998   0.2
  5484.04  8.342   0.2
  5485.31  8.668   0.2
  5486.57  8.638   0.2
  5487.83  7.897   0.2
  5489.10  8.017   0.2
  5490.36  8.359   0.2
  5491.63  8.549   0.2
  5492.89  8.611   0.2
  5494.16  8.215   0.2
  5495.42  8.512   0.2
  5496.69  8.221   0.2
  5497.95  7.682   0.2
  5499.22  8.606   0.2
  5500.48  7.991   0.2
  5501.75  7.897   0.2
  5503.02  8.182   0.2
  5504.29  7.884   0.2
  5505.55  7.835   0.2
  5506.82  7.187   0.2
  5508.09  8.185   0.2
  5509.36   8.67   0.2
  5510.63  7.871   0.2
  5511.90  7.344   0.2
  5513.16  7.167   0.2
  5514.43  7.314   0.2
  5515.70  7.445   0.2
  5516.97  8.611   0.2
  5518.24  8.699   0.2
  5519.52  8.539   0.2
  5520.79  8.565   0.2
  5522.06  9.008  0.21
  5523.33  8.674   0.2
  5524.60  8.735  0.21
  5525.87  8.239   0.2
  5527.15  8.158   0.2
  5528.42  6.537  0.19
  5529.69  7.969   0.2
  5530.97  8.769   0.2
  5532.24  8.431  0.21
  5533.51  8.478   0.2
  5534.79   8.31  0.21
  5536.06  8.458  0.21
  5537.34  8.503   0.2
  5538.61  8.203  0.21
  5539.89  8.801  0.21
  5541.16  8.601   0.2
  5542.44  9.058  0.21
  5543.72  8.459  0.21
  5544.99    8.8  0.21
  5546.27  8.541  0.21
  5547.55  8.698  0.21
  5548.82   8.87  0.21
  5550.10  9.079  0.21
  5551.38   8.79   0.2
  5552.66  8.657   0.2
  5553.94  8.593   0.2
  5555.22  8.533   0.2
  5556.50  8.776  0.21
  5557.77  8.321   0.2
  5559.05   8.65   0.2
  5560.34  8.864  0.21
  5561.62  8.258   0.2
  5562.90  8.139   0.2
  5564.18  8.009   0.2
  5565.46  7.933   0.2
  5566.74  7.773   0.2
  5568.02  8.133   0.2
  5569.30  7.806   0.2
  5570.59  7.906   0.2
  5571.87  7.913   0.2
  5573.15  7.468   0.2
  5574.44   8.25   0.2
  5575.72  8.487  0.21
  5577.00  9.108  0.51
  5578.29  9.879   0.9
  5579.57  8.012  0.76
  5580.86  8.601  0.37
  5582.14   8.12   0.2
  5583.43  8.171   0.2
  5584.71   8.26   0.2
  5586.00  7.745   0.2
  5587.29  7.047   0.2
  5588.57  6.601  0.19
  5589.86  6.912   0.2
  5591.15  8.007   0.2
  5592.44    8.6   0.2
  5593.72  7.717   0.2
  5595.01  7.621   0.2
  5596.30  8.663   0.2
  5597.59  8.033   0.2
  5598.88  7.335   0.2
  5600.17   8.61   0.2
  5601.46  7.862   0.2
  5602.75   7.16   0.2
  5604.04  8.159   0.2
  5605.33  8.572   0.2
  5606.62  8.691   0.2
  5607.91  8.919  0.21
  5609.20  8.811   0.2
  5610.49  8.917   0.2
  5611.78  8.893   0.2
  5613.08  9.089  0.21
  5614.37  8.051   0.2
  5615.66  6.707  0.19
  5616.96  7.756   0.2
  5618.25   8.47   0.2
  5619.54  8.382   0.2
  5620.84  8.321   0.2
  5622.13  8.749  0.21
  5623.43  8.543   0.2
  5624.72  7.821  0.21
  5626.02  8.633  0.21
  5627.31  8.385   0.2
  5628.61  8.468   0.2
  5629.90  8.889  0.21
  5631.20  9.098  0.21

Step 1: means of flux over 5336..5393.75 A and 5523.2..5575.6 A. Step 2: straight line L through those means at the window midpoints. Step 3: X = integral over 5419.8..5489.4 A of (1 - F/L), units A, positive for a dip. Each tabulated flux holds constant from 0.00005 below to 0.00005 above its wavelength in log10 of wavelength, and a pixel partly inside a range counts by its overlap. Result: 1.33 A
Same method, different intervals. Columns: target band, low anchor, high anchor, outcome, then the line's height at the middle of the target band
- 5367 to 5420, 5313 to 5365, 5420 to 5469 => 1.6 A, 7.87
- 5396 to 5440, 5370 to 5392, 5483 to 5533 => 1.9 A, 7.97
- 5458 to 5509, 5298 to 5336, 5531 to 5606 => -0.3 A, 8.08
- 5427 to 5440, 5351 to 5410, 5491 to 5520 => 0.4 A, 7.89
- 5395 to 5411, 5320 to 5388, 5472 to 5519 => 1.7 A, 7.85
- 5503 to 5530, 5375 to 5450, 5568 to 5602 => -0.4 A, 7.93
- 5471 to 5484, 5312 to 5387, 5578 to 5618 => 0.1 A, 7.96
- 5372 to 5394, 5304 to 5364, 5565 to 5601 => -0.4 A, 7.92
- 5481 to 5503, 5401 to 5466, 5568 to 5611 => -0.8 A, 7.91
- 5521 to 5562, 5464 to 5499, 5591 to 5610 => -1.7 A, 8.19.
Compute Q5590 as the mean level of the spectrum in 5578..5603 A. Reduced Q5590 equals 7.93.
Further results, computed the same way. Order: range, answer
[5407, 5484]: 7.92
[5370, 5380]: 7.66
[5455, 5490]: 8.08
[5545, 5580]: 8.43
